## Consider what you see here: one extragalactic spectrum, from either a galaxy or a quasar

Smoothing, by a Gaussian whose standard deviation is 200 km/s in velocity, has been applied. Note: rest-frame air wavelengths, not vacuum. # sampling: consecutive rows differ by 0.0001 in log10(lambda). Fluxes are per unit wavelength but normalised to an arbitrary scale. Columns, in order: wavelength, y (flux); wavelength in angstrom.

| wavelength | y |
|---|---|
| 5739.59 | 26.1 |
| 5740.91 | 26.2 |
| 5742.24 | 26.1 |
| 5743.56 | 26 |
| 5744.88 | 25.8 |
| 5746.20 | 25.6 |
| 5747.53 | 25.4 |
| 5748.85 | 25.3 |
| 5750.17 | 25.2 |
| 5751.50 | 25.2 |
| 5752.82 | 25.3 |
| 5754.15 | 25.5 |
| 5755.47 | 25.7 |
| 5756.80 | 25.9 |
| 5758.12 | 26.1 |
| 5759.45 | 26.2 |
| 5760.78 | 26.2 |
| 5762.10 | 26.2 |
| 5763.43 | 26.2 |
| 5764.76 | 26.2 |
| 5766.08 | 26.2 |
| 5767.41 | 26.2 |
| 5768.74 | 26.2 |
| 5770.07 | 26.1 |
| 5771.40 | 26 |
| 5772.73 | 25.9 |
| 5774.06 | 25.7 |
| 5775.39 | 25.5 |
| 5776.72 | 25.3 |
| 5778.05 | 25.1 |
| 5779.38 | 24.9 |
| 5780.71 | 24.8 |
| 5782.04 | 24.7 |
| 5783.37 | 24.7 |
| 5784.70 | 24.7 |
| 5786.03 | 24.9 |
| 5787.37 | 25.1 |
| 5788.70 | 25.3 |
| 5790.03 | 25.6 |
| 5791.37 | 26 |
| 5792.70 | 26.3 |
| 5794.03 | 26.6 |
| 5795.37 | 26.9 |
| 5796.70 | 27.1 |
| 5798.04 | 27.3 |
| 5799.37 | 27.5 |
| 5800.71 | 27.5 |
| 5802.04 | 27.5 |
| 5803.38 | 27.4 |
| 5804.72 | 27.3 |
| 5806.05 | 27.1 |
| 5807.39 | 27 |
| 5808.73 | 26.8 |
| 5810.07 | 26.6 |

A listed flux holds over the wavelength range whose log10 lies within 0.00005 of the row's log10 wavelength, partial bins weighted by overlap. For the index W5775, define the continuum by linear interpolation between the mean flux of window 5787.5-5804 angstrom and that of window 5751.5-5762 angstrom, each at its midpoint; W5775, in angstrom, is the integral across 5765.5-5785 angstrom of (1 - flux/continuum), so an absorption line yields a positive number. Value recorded 0.6 angstrom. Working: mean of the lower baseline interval 25.8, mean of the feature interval 25.5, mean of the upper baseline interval 26.7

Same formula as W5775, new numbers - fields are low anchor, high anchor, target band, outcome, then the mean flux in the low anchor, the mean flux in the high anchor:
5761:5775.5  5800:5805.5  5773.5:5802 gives 1.1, 26.1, 27.4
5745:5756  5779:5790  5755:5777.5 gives -0.7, 25.4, 24.9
